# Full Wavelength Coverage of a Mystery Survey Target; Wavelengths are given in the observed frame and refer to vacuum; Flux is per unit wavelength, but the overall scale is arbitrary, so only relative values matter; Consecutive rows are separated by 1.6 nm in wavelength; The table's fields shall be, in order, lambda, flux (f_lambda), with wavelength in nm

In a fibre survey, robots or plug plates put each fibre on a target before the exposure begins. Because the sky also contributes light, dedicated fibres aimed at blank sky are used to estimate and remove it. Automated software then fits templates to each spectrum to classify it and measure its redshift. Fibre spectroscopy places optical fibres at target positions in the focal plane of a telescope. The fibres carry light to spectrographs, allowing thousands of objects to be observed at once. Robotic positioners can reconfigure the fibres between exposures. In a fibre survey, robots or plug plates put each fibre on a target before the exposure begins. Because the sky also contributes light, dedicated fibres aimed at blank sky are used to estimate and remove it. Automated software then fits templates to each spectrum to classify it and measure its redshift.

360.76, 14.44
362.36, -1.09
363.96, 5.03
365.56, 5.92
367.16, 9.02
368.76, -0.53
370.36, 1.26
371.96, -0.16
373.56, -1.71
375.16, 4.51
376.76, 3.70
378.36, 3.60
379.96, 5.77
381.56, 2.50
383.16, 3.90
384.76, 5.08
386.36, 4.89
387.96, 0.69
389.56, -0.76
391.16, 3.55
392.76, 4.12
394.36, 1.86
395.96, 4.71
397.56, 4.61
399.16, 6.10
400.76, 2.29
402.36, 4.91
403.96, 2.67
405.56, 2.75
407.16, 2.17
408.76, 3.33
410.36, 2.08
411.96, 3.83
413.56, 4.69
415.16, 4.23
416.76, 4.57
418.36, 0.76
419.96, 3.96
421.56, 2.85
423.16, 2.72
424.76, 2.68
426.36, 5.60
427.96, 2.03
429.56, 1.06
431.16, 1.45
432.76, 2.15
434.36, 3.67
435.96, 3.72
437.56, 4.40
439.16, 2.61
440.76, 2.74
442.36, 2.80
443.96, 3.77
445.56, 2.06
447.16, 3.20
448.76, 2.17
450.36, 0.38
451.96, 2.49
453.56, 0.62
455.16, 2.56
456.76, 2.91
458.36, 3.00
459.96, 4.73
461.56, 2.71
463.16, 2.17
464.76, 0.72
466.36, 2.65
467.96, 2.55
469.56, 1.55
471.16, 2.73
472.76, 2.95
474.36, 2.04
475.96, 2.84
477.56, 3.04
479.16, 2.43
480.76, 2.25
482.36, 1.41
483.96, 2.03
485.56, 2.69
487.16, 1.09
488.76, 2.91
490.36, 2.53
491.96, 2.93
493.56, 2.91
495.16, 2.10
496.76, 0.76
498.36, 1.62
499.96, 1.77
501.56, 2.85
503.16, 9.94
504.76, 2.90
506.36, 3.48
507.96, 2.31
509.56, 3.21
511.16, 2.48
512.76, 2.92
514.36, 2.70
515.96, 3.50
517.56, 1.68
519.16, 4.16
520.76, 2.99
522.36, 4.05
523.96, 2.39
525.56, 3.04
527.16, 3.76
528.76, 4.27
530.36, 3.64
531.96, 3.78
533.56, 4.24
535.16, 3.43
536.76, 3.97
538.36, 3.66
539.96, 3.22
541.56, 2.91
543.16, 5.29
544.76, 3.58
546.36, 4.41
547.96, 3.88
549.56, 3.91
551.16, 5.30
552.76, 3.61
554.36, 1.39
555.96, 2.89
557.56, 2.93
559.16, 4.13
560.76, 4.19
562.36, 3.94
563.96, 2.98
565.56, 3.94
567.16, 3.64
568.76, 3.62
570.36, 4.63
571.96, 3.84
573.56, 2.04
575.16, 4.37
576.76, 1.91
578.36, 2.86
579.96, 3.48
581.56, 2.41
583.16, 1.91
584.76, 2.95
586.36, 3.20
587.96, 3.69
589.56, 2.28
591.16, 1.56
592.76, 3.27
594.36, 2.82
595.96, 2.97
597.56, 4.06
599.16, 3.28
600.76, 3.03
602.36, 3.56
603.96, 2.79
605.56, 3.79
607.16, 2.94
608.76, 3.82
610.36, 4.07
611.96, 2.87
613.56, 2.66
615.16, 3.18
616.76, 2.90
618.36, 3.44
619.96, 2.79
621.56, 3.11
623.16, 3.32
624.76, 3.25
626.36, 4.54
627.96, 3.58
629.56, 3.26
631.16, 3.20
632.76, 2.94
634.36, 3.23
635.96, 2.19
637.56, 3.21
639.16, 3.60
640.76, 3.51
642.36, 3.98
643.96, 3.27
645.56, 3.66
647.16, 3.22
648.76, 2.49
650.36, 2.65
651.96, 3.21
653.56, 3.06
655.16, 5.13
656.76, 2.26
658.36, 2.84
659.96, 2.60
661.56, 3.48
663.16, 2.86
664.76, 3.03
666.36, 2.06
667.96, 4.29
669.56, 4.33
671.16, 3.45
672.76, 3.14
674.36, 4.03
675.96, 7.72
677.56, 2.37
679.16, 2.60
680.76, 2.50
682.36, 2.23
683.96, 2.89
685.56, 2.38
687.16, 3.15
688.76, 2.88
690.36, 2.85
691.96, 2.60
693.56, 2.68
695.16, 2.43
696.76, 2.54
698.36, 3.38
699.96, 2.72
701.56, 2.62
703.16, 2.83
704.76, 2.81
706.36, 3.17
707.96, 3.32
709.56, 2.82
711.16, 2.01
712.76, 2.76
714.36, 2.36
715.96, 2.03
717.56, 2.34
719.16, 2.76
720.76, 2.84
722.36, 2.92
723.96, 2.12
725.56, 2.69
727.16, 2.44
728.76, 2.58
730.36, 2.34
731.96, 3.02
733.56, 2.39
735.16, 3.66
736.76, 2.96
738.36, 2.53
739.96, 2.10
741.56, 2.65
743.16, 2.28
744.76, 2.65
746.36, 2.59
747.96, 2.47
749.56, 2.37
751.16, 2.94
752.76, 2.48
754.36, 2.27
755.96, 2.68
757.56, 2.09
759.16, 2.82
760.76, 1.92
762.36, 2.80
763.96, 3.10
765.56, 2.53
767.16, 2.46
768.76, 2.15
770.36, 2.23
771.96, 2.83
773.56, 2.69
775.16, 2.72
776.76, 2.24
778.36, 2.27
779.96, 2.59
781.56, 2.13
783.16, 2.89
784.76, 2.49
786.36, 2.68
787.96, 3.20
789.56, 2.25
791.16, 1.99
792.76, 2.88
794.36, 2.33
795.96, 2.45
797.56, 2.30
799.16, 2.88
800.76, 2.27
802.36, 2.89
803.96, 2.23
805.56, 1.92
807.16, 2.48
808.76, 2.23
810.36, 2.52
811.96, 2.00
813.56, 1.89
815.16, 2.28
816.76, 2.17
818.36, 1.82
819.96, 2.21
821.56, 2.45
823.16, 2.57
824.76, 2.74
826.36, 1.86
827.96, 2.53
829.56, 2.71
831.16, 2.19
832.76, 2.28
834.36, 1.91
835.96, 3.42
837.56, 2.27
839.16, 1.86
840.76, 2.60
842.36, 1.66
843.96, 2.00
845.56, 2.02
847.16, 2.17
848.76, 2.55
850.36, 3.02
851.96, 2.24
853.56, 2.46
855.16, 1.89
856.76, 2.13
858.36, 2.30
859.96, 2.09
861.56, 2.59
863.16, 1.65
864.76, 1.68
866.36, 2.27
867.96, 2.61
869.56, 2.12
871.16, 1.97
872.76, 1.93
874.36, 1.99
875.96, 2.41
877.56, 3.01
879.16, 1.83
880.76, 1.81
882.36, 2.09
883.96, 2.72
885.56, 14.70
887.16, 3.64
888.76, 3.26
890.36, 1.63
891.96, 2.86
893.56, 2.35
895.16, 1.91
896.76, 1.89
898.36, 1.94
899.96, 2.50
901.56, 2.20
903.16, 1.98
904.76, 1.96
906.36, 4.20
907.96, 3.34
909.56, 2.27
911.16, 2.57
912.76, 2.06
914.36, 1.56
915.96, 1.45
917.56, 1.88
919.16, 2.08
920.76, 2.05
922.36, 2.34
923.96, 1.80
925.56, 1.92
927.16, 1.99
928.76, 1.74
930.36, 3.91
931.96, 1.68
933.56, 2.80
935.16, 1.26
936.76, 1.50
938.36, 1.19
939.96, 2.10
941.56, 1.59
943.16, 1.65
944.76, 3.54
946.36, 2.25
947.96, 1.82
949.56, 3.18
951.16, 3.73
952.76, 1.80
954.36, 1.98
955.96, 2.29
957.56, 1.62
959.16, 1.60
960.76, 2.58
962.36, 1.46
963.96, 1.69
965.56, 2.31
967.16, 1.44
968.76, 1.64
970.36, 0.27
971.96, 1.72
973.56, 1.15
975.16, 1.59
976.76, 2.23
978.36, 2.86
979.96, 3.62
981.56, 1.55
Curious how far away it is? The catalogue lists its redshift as 0.35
